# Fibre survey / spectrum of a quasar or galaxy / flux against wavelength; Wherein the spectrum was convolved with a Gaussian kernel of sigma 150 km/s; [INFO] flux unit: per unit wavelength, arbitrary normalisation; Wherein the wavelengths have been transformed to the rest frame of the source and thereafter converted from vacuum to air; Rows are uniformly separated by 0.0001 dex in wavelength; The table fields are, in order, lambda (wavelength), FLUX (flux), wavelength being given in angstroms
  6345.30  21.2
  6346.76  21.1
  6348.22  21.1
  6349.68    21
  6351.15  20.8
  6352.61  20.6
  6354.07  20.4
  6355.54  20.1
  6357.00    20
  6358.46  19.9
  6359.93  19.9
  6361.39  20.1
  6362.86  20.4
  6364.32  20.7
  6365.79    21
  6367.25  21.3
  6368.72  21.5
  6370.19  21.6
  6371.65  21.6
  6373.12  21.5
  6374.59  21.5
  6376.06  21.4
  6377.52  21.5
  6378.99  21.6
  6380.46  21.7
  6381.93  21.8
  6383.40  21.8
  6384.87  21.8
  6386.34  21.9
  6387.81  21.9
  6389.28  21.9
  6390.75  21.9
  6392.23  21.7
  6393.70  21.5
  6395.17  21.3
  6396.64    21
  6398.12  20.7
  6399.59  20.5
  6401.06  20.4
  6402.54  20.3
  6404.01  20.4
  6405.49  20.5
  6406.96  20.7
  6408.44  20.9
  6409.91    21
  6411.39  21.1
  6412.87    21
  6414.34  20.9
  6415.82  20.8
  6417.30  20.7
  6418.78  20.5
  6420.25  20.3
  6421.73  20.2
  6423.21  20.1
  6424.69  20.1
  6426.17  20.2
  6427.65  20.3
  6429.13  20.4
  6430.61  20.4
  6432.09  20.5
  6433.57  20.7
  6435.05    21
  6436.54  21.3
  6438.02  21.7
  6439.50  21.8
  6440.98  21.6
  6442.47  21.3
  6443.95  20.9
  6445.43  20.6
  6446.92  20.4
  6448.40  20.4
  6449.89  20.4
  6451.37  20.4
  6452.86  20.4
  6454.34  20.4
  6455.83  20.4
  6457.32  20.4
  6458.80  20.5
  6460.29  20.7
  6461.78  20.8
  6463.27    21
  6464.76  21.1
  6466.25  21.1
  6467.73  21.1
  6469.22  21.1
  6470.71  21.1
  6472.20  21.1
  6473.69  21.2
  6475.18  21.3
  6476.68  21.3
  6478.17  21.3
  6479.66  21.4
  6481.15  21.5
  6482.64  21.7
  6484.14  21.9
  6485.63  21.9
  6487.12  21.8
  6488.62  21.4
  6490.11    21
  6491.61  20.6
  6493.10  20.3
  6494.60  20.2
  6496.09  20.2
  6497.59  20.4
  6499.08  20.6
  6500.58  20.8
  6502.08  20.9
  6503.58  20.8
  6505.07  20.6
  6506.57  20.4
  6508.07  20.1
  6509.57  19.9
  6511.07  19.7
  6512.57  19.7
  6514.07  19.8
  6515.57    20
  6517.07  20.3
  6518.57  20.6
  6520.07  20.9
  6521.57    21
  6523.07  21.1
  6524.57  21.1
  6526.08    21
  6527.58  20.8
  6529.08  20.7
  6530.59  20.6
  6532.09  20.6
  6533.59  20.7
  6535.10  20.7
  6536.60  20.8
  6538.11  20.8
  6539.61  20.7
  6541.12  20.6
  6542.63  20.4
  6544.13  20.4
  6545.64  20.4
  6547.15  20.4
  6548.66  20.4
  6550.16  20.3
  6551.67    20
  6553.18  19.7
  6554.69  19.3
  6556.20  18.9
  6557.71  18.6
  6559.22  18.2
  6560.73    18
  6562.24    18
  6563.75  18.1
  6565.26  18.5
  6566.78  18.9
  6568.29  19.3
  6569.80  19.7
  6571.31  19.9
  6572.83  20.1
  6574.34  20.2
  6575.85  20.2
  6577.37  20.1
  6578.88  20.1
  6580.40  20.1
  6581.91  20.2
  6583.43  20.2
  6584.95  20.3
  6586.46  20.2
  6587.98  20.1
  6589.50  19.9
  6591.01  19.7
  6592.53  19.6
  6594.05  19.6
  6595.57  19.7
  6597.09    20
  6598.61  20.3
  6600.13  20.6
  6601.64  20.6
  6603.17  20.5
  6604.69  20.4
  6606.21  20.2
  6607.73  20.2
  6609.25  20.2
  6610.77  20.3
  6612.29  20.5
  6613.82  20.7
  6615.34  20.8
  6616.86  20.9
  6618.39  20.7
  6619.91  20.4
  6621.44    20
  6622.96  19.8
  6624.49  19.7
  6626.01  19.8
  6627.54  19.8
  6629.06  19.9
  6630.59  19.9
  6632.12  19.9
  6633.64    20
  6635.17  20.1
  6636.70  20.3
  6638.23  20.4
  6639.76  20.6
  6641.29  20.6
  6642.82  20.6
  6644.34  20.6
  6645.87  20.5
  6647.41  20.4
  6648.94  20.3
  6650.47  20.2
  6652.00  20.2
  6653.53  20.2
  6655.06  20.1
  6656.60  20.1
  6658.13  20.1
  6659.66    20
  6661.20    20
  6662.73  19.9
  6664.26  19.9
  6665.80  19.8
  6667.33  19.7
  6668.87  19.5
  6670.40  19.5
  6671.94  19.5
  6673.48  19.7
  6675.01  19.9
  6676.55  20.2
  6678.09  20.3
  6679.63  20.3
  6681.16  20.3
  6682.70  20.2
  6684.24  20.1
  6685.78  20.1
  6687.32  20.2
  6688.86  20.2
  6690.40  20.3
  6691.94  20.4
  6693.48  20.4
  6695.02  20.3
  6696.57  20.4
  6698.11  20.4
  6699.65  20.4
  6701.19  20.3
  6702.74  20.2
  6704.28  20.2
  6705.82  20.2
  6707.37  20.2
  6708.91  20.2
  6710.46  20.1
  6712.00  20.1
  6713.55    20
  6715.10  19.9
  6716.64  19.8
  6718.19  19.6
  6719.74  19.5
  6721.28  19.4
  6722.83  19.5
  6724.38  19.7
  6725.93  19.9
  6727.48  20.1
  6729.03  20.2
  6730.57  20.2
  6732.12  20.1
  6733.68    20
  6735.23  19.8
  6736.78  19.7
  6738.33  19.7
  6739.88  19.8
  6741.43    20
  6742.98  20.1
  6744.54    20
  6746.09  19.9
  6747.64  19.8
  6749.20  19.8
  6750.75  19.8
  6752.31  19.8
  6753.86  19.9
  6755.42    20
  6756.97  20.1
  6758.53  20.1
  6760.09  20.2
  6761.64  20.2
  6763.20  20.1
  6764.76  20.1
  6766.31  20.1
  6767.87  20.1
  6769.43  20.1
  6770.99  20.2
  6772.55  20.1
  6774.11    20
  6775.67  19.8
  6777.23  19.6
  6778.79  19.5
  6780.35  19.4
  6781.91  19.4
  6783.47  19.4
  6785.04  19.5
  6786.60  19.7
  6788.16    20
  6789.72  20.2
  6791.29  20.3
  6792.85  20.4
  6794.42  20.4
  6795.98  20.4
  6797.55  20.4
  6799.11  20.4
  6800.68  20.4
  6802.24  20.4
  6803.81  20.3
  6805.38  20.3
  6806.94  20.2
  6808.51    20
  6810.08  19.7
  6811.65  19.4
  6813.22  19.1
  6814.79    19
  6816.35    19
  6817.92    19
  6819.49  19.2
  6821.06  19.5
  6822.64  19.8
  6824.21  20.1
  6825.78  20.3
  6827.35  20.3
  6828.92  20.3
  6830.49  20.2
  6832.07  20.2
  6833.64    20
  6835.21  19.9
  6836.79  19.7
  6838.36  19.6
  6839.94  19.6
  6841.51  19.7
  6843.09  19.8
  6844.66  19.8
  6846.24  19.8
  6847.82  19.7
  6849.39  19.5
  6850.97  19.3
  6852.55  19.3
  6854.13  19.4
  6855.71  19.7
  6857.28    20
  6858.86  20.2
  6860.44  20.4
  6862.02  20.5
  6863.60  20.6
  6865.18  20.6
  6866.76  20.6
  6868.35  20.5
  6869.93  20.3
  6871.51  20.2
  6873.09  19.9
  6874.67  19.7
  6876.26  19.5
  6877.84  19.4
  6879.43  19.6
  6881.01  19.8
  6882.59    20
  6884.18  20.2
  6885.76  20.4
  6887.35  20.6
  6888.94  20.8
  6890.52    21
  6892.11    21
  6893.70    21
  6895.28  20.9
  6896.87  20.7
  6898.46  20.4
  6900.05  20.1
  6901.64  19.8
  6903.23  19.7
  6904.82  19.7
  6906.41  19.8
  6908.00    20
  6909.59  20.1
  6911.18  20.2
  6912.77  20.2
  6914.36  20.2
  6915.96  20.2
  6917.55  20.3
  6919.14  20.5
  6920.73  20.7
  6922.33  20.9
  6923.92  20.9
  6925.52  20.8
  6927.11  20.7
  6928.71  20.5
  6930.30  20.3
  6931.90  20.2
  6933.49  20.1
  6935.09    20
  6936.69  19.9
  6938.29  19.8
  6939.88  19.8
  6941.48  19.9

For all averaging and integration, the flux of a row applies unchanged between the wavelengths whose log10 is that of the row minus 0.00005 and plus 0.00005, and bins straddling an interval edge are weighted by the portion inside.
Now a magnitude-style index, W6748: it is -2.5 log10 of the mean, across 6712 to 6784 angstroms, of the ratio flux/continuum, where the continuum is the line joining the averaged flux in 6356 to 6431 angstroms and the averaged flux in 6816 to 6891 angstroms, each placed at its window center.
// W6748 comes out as 0.02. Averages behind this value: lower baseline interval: 20.9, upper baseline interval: 19.9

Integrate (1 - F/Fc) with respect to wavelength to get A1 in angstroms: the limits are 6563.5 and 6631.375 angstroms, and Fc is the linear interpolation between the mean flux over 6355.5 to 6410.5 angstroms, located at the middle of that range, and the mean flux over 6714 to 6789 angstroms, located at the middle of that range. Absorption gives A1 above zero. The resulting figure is 1.2 angstroms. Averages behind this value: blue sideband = 21.1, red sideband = 19.9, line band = 20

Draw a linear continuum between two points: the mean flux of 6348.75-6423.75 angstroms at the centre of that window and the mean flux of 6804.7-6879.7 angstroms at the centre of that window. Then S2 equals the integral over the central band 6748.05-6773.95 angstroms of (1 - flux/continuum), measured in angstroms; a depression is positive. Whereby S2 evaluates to 0.0 angstroms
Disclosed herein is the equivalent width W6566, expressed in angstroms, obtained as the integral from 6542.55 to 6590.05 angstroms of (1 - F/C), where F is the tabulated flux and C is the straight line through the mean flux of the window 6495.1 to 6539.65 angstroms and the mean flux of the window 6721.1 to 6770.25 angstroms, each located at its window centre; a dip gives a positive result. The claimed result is 1.8 angstroms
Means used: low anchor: 20.5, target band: 19.6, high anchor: 20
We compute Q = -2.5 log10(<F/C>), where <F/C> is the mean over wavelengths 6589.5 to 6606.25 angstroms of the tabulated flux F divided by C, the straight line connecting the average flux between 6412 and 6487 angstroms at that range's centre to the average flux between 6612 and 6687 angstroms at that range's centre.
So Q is 0.01 mag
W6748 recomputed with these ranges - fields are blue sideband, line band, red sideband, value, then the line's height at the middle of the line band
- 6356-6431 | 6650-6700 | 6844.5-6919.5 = 0.02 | 20.5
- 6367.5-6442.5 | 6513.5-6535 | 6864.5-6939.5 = 0.01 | 20.9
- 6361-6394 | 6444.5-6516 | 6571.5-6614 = 0.00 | 20.8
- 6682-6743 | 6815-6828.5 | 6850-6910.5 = 0.03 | 20.1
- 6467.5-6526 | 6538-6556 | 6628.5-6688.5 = 0.02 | 20.6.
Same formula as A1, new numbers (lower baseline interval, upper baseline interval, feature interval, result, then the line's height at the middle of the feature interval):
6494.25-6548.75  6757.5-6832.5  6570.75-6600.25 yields 0.49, 20.4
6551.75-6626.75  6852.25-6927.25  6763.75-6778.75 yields 0.08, 20.1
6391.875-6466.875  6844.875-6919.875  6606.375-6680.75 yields 1.10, 20.4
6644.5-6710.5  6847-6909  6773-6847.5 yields 0.98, 20.1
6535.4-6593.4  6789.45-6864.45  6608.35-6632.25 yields -0.49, 19.8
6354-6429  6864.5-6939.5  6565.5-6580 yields 0.63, 20.7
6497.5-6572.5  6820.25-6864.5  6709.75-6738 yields 0.15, 20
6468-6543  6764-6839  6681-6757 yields 0.49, 20.2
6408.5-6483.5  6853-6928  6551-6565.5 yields 1.38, 20.7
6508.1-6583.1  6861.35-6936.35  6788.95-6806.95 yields -0.12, 20.2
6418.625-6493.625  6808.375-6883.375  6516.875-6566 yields 1.40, 20.7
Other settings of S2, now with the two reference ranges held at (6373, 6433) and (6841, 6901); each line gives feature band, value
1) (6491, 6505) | 0.2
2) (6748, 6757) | 0.2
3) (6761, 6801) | 0.6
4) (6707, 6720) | 0.3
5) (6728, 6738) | 0.2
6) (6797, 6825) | 0.6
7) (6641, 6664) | 0.3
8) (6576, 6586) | 0.2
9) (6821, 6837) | 0.1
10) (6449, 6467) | 0.2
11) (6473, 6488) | -0.5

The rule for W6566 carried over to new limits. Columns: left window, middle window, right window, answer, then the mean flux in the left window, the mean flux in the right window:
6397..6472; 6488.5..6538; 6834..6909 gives 0.1 angstroms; 20.7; 20.1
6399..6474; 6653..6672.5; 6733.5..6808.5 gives 0.4 angstroms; 20.7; 20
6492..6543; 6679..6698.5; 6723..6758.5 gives -0.2 angstroms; 20.5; 19.9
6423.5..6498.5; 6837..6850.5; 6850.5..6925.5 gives 0.4 angstroms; 20.9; 20.2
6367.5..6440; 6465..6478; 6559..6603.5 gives -0.4 angstroms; 21.1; 19.7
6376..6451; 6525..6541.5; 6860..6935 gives 0.1 angstroms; 21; 20.3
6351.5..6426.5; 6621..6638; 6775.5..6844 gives 0.3 angstroms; 20.9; 19.9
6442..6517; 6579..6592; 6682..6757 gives 0.2 angstroms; 20.8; 20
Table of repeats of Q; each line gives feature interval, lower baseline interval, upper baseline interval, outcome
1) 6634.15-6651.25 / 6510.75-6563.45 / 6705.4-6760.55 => -0.02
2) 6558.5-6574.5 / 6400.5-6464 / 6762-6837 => 0.08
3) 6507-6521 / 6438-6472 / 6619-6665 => 0.03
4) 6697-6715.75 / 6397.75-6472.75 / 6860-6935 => 0.02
